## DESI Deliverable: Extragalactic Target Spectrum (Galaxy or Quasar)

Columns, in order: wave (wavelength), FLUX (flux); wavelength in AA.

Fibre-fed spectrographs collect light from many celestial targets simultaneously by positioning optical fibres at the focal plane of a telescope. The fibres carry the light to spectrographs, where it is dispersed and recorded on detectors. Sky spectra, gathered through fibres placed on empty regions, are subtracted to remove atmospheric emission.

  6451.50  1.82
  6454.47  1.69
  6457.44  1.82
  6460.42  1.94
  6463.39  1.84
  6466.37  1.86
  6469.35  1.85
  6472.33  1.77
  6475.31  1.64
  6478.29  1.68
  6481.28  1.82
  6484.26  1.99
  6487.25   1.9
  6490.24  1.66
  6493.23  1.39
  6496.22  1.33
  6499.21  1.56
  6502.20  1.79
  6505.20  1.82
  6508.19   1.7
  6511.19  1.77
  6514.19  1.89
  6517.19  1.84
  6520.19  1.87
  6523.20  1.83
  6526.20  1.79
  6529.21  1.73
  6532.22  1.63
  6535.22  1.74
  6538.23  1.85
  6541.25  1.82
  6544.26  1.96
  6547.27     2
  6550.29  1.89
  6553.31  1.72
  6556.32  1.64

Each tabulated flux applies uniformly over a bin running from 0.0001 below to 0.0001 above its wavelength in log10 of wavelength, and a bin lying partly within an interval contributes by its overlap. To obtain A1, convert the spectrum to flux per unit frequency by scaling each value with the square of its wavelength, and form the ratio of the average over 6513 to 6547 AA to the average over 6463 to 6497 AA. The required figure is 1.1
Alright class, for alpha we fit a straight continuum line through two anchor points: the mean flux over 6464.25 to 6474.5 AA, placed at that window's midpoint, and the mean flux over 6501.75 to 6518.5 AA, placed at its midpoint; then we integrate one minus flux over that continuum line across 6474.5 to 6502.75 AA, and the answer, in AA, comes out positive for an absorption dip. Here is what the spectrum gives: 2.1 AA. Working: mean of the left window 1.81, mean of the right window 1.8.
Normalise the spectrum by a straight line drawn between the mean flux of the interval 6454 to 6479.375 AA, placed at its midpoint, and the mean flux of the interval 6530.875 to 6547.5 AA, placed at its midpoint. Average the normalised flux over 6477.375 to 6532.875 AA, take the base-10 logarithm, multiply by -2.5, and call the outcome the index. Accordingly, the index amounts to 0.04 mag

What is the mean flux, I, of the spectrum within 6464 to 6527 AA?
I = 1.75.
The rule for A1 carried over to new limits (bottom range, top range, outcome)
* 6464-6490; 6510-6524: 1.03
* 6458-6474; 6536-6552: 1.05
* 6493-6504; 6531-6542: 1.16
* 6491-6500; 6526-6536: 1.21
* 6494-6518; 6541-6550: 1.15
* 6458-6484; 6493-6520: 0.95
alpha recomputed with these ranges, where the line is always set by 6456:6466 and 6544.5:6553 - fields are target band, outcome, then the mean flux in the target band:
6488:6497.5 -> 1.95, 1.5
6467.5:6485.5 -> 0.81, 1.79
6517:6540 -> 1.46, 1.78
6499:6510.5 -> 0.92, 1.74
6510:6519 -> 0.28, 1.84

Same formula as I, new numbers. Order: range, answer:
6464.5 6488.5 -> 1.81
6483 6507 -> 1.68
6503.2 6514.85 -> 1.79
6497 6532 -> 1.77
